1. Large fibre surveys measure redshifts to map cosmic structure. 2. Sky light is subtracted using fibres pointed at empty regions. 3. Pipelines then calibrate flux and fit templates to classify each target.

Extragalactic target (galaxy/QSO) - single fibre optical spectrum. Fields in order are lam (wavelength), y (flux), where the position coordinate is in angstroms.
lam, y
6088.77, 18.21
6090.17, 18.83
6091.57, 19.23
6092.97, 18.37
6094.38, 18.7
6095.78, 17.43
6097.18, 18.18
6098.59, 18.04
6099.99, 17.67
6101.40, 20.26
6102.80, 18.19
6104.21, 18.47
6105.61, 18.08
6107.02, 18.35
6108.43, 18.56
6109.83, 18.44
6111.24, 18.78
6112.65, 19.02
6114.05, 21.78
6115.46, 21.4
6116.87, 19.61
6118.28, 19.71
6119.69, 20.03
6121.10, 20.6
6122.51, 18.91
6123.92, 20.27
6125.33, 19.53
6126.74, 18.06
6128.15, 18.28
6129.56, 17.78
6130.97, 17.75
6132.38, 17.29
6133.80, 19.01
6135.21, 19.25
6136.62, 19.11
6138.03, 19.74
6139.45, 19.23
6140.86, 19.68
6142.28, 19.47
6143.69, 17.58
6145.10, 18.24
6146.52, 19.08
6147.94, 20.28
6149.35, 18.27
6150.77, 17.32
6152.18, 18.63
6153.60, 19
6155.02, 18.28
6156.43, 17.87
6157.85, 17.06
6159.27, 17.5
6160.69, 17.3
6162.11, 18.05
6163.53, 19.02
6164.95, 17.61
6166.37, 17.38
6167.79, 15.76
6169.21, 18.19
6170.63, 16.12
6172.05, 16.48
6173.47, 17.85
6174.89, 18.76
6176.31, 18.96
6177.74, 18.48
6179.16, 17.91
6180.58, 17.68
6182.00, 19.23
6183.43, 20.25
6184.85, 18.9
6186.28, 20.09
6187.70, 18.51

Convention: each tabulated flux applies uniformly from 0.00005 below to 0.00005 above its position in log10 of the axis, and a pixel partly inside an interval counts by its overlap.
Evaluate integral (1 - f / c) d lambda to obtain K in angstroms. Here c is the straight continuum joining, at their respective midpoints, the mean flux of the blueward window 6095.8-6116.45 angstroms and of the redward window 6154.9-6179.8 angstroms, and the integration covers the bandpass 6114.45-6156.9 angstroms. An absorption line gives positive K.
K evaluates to -1.6 angstroms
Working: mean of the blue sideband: 18.9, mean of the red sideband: 17.7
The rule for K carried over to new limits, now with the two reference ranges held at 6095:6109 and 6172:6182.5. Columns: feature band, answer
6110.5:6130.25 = -1.3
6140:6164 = -0.1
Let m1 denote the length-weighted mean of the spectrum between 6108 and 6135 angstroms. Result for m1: 19.2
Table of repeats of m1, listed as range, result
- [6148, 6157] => 18.4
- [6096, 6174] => 18.6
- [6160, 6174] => 17.4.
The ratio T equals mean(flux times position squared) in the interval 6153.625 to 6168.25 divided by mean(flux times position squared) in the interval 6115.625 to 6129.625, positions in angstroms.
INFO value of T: 0.9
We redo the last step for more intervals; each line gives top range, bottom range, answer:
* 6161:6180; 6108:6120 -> 0.92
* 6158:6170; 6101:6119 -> 0.93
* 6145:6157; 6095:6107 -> 1.03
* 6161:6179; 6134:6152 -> 0.94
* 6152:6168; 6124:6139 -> 0.96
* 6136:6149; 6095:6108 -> 1.06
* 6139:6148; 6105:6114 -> 1.02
